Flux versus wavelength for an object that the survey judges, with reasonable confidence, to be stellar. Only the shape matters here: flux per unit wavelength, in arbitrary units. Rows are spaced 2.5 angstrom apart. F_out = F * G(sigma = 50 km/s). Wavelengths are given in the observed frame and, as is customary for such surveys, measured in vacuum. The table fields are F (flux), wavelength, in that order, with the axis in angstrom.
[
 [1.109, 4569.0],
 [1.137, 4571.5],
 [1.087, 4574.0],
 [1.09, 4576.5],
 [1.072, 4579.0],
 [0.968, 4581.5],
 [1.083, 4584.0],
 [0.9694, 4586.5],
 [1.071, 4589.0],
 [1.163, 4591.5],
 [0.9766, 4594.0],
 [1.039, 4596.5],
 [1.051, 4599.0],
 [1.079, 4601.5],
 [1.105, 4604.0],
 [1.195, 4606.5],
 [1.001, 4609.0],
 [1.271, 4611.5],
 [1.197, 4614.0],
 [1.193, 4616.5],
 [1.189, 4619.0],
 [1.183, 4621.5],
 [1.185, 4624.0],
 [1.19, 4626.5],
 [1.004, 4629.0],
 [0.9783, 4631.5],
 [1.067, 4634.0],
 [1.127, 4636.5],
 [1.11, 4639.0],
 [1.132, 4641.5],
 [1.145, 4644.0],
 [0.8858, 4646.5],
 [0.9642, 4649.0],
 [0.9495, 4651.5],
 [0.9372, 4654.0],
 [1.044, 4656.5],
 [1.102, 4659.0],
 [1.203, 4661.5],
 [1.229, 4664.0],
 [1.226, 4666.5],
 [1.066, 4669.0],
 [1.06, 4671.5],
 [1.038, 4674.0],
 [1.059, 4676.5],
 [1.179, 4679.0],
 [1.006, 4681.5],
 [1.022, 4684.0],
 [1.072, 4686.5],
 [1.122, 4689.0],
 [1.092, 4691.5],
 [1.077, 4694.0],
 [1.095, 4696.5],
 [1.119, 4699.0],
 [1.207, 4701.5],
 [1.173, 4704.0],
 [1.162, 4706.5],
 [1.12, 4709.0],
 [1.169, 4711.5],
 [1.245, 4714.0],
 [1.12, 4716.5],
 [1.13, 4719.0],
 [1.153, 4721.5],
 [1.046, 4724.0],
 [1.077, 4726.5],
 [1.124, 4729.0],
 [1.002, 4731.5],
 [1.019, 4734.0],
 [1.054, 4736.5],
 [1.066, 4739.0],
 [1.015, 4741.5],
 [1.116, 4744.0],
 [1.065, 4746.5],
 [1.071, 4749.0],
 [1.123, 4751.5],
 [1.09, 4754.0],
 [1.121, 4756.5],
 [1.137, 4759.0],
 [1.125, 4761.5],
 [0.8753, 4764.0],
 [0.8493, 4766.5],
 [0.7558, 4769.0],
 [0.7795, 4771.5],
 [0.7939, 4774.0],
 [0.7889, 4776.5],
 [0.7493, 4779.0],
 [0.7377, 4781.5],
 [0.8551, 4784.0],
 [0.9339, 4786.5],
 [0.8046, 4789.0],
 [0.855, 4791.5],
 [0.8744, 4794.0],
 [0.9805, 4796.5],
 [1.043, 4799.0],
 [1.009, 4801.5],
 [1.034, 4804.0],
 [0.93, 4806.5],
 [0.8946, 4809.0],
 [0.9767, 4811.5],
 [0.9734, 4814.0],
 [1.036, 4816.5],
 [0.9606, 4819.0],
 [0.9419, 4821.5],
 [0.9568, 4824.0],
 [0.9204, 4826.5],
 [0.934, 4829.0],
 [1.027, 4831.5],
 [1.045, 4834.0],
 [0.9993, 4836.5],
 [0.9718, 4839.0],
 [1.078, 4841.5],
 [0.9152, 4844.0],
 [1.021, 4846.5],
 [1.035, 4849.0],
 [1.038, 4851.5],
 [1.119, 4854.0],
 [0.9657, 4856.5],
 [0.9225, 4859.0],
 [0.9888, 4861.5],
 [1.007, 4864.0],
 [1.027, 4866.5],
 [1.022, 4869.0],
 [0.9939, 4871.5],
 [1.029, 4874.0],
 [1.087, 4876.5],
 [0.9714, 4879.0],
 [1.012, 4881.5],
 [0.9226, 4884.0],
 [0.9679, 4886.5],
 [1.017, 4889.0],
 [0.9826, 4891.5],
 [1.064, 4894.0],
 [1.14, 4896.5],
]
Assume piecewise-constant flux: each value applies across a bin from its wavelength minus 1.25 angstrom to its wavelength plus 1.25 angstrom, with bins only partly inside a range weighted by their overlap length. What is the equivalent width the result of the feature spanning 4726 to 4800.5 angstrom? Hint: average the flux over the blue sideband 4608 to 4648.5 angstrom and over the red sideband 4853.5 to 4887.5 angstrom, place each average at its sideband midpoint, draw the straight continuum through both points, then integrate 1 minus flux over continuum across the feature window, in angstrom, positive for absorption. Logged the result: 6.4 angstrom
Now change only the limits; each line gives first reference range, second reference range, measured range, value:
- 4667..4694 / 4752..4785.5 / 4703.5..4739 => -4.1 angstrom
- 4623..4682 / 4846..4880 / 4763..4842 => 9.0 angstrom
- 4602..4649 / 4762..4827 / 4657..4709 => -3.7 angstrom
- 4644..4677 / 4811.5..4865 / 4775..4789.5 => 2.9 angstrom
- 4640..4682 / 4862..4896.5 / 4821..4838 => 0.8 angstrom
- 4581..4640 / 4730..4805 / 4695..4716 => -3.0 angstrom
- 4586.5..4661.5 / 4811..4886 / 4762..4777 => 3.0 angstrom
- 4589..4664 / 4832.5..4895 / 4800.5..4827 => 1.5 angstrom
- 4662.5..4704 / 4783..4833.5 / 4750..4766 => -0.9 angstrom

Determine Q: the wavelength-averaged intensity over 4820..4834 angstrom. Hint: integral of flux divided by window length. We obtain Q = 0.964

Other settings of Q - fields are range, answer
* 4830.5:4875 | 1.01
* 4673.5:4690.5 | 1.07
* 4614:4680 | 1.1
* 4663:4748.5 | 1.1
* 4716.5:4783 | 0.997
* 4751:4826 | 0.931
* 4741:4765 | 1.08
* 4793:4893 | 0.991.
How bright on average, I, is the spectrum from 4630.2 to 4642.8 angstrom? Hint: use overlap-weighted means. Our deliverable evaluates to 1.08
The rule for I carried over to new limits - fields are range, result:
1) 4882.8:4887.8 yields 0.946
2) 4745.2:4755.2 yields 1.09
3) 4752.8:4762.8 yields 1.12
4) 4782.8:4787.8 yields 0.894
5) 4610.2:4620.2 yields 1.21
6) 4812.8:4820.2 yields 0.99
